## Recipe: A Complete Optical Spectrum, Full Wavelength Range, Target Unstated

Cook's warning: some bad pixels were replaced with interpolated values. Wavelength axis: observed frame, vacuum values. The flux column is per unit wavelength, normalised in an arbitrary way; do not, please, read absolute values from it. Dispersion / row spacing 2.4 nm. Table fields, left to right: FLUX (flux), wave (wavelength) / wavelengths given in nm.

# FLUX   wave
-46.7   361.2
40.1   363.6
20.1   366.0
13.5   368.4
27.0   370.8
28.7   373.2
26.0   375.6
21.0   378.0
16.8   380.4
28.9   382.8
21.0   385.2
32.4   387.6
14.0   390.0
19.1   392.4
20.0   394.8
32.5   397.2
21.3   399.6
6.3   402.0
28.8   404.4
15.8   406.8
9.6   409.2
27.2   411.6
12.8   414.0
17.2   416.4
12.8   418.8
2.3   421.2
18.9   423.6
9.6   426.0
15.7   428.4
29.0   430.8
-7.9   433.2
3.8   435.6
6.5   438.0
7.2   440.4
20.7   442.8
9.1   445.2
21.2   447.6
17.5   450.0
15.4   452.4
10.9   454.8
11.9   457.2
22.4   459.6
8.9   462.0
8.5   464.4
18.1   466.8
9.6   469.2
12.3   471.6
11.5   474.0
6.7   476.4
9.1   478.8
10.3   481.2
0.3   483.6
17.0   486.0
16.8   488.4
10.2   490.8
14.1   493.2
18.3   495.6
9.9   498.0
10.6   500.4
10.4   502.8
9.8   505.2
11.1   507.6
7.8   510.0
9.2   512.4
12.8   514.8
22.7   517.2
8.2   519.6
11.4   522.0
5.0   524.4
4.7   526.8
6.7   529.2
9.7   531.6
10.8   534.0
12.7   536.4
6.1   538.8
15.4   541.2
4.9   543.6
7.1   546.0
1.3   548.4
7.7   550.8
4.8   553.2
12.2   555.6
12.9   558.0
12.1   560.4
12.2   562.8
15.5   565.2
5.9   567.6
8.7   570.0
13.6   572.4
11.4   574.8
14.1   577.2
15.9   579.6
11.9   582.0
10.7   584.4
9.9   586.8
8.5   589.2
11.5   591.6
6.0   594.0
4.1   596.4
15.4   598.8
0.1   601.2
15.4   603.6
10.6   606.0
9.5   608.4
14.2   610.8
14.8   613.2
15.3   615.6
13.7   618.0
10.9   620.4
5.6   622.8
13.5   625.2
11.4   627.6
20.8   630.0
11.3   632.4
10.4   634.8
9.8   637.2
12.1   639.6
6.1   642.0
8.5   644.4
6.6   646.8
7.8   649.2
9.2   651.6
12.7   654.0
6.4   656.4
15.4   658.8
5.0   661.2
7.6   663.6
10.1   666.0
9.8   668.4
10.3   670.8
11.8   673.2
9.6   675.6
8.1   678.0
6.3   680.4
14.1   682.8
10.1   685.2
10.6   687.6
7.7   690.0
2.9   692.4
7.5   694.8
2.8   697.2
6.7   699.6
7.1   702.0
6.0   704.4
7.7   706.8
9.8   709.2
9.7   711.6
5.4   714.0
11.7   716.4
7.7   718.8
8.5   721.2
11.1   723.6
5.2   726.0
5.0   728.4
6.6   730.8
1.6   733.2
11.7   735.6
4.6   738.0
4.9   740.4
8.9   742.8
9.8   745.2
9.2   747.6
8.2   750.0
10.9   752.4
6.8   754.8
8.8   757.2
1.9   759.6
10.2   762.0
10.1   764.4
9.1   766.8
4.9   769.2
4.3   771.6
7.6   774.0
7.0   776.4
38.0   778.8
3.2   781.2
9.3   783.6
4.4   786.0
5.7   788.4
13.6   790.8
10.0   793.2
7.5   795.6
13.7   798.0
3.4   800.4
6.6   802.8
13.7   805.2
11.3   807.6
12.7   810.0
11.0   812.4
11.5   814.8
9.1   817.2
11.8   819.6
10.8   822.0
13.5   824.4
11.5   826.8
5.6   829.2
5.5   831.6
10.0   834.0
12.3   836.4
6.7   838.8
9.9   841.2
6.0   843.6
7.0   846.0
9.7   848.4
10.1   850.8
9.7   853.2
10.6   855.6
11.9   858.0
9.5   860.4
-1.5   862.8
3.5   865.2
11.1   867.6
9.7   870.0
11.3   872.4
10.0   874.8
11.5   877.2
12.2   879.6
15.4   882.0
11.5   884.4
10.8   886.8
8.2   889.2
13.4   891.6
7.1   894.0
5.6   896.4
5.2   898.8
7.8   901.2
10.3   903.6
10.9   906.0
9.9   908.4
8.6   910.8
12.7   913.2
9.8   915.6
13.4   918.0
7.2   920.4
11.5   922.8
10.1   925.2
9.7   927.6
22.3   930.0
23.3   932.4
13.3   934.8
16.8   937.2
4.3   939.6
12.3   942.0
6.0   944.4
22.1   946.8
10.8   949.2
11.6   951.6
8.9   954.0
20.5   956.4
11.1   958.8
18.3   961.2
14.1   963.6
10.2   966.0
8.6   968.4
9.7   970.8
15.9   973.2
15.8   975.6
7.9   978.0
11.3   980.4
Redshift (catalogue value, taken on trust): 1.09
